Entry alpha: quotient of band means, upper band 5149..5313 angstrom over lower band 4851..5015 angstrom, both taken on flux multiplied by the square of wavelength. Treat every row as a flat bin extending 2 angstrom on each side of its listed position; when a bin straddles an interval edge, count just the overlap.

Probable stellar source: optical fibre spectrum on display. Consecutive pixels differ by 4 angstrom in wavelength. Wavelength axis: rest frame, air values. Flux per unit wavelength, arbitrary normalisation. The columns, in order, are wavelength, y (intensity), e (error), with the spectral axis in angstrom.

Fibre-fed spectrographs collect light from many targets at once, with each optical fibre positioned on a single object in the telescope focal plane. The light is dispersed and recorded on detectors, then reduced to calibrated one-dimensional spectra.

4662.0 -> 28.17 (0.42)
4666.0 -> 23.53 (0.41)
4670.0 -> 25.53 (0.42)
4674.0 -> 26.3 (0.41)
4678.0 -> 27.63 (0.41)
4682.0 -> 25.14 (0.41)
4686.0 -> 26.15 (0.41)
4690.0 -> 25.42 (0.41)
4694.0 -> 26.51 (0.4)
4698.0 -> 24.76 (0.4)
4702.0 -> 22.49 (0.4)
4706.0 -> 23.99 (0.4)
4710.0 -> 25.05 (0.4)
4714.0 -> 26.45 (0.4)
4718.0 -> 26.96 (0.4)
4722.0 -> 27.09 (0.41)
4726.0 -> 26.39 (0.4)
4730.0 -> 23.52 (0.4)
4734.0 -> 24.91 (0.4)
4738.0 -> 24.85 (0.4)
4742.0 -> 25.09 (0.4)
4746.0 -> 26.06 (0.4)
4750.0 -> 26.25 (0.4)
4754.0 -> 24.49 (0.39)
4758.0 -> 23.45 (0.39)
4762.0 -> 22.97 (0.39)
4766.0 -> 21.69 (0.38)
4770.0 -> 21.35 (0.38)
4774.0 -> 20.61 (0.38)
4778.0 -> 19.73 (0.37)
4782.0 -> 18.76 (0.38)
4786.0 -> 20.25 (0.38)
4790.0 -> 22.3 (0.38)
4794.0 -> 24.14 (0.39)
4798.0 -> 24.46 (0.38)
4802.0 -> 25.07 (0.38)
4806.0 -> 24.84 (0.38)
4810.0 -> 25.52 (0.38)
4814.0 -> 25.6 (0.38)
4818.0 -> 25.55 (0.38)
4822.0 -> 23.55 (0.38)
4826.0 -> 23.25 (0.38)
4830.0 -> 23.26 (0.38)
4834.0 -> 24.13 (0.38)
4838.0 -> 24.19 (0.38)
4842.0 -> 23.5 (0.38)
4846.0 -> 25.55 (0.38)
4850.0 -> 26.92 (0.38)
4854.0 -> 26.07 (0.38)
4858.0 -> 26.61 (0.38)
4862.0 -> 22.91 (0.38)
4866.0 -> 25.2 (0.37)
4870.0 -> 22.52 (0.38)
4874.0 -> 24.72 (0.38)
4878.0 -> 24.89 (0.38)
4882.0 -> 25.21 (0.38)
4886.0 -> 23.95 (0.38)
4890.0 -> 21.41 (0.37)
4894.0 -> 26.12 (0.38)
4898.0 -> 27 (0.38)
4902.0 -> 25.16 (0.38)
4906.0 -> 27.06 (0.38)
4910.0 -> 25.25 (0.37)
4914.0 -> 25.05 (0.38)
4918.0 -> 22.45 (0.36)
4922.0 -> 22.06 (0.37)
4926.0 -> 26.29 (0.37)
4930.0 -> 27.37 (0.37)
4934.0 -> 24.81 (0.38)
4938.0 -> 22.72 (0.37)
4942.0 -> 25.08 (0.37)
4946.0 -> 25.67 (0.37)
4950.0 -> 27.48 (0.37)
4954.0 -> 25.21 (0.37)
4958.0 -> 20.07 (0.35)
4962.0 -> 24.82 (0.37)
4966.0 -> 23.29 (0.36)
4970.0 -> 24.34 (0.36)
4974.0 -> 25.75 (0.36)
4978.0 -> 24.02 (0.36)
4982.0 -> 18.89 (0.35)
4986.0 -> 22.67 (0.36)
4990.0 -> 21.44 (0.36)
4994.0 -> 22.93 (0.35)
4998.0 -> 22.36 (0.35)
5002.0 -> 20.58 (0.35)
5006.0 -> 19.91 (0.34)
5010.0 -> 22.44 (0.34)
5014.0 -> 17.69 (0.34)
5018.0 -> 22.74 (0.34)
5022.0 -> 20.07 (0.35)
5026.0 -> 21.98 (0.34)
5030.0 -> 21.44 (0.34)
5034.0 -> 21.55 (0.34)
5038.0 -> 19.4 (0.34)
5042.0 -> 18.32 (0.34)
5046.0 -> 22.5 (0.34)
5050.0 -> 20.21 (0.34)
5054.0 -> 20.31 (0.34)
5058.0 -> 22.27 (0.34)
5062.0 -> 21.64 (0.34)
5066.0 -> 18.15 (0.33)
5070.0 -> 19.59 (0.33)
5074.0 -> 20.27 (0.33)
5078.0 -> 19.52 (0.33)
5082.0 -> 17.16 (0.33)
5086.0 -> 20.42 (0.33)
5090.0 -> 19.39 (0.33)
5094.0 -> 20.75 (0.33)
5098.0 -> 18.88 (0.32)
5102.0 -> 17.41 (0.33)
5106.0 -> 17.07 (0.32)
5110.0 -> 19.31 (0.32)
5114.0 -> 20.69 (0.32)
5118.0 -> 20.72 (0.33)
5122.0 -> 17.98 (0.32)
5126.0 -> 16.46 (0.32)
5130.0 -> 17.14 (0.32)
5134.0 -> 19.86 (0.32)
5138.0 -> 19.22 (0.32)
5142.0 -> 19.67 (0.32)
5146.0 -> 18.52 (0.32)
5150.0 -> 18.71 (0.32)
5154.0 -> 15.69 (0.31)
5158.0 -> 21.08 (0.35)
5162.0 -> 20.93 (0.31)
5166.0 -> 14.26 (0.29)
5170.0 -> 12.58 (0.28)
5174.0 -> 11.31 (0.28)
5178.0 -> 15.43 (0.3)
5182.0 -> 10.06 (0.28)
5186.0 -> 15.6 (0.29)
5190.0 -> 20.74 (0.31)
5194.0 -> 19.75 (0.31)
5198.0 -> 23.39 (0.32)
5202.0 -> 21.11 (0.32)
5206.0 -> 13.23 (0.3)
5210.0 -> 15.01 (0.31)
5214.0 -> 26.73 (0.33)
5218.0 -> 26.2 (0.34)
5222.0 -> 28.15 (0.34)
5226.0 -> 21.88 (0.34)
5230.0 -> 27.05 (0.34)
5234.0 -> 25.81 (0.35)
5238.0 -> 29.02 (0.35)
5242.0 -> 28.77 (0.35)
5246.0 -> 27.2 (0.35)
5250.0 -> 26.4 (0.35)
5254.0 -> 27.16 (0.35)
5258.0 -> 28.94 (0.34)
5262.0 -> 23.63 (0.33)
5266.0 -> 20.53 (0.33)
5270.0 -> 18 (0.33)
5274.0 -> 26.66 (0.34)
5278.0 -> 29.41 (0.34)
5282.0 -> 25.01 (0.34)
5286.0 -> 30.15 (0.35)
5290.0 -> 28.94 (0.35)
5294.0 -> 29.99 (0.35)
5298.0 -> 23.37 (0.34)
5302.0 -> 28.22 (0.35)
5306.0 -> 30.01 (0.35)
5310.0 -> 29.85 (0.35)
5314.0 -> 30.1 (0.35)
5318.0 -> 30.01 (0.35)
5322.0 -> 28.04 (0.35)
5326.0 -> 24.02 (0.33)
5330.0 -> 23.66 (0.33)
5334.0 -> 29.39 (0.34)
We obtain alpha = 1.08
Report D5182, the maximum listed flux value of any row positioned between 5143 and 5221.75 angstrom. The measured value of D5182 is 26.73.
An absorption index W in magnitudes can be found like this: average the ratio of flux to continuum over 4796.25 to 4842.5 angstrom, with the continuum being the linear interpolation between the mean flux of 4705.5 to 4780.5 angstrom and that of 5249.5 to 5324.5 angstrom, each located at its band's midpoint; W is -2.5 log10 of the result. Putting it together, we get 0.008 mag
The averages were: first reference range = 24.2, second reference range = 27.1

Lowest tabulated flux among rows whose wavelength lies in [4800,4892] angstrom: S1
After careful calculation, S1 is 21.41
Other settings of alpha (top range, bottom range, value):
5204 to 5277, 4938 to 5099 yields 1.24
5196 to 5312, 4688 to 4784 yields 1.30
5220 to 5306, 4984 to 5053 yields 1.38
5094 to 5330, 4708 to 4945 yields 1.07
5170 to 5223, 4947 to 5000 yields 0.87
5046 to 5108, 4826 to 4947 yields 0.86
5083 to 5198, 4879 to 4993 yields 0.80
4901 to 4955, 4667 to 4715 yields 1.09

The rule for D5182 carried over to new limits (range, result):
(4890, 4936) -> 27.37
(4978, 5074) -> 24.02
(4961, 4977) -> 25.75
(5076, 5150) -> 20.75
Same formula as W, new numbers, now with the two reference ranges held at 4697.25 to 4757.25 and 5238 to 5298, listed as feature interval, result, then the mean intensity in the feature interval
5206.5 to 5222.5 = 0.17 mag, 22.6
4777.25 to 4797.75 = 0.18 mag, 21.4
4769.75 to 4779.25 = 0.23 mag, 20.5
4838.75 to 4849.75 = 0.03 mag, 24.9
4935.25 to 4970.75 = 0.06 mag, 24.3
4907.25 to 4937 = 0.04 mag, 24.7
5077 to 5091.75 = 0.34 mag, 19.1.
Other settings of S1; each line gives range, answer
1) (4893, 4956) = 22.06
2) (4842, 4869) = 22.91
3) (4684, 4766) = 21.69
